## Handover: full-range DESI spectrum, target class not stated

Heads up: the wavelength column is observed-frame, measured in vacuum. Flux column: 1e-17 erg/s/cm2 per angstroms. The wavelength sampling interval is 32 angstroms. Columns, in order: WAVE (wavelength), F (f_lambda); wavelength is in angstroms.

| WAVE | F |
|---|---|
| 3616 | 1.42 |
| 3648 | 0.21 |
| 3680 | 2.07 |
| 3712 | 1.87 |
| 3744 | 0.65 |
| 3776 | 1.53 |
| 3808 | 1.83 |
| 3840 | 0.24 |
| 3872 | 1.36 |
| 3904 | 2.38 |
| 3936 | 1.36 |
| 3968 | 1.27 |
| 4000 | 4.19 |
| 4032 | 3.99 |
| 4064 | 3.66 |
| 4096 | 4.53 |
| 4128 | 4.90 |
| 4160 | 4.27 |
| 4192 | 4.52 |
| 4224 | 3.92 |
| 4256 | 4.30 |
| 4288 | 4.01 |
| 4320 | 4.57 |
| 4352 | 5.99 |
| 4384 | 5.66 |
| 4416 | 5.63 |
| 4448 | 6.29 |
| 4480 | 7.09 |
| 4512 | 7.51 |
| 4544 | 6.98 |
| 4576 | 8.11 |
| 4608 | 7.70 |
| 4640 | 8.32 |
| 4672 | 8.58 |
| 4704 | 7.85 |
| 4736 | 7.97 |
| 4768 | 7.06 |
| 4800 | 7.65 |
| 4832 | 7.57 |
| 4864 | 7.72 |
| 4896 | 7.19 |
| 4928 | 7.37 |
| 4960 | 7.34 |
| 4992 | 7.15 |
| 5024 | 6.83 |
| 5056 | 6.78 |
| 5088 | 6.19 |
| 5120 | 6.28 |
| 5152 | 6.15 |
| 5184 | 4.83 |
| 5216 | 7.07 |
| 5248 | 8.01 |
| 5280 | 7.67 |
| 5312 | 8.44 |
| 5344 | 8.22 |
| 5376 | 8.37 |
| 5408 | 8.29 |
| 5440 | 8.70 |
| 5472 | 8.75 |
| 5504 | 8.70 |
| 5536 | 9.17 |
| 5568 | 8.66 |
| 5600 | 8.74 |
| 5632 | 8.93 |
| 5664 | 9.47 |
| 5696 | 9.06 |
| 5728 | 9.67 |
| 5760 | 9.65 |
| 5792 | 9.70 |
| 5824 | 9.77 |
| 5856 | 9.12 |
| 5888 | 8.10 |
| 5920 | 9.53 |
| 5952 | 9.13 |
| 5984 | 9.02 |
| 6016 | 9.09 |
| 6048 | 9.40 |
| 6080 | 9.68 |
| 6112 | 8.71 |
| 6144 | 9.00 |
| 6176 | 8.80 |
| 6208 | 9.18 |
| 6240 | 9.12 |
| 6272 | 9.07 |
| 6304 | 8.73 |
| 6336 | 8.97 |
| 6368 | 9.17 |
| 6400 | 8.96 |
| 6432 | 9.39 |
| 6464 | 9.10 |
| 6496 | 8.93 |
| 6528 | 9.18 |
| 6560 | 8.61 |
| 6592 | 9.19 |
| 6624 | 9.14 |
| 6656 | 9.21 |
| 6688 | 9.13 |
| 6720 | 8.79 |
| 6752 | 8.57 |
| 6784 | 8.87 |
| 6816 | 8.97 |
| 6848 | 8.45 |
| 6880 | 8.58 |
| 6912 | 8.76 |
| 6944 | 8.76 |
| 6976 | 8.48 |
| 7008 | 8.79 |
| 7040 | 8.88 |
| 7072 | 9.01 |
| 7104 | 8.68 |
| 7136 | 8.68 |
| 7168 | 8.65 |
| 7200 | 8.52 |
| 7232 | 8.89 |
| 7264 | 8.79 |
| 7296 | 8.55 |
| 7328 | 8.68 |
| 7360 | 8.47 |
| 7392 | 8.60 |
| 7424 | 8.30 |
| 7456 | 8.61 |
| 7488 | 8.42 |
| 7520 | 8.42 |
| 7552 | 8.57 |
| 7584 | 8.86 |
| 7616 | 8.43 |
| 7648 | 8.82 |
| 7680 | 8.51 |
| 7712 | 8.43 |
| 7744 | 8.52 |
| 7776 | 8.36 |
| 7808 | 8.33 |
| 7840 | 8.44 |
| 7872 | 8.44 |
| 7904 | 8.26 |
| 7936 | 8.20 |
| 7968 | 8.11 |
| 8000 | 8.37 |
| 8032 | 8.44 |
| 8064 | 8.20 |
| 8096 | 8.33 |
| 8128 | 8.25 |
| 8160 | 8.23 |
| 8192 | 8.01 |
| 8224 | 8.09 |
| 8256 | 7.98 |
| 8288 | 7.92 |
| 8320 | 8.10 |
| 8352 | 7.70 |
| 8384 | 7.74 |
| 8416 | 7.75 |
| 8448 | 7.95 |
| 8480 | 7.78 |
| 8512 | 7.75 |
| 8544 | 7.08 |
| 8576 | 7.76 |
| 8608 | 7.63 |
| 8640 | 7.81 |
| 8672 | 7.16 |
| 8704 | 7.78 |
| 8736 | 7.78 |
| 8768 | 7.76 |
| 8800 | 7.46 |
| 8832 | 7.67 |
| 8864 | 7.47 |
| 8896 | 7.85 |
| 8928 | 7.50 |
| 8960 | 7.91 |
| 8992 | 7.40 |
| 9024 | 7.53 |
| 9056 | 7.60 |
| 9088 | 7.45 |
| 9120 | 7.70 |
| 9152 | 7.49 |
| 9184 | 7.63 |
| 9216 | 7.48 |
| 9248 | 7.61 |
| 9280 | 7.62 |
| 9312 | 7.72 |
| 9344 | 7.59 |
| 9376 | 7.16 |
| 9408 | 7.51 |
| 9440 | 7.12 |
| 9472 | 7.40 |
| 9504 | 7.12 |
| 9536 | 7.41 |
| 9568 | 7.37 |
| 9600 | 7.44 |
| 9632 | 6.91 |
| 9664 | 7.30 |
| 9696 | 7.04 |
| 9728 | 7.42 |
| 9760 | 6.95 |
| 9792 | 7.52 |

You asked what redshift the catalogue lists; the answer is 0.000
